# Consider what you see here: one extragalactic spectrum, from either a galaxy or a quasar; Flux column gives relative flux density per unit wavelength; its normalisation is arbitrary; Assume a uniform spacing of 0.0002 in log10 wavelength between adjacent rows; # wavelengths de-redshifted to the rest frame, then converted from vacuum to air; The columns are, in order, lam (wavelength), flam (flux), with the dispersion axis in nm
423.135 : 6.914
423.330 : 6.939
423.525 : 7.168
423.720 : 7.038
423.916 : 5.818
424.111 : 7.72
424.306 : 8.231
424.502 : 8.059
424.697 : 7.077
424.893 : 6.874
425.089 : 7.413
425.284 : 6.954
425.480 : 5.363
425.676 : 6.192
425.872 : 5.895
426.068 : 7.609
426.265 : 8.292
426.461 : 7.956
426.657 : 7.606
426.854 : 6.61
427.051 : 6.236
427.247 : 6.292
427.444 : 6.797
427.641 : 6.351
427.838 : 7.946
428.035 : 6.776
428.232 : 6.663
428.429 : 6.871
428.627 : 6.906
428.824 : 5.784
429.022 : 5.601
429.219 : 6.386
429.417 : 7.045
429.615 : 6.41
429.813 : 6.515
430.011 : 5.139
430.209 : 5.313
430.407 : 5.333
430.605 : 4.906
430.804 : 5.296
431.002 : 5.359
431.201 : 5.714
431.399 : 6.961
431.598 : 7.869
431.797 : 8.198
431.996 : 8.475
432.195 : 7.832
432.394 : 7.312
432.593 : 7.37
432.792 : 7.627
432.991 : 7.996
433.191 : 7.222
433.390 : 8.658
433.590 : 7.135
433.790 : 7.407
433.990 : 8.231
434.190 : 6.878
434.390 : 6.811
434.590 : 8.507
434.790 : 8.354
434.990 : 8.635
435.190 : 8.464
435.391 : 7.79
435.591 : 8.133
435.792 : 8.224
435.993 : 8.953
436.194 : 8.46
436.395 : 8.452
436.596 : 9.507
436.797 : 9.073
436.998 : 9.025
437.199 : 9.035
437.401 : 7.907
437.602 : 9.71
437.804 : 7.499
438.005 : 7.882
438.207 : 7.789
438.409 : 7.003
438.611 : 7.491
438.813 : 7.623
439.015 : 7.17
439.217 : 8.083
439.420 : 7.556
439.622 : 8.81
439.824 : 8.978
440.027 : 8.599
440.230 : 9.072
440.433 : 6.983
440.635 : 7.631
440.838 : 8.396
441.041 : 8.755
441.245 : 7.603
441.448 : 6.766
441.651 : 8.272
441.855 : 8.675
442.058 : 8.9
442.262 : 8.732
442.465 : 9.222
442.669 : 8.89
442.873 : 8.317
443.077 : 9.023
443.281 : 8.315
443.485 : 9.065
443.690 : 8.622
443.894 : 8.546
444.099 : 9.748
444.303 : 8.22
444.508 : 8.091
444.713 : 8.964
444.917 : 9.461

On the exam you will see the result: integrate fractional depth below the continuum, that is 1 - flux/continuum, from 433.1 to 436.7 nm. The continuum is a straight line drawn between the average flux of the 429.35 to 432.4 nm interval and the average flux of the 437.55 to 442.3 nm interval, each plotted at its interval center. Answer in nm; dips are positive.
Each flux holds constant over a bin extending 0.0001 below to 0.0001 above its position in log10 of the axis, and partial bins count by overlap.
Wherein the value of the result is -0.47 nm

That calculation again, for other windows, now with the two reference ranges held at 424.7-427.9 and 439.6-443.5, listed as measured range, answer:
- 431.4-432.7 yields -0.05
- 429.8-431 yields 0.32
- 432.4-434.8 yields 0.00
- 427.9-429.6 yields 0.14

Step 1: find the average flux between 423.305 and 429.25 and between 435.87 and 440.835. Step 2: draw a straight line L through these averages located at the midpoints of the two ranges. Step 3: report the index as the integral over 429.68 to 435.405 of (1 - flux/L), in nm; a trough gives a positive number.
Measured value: 0.36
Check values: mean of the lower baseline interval 6.89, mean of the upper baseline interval 8.26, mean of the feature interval 7.14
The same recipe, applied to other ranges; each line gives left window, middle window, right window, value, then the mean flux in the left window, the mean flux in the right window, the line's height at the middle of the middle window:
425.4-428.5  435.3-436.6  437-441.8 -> -0.120 nm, 6.85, 8.05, 7.72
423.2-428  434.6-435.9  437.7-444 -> -0.087 nm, 7.01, 8.2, 7.77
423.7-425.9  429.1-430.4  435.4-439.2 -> 0.240 nm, 6.91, 8.26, 7.44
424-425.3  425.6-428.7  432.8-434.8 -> 0.248 nm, 7.49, 7.69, 7.55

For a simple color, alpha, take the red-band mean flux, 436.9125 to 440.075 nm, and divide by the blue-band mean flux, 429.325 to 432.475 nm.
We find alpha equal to 1.25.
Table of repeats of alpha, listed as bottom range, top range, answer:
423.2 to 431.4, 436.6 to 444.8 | 1.27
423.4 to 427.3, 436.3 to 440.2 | 1.18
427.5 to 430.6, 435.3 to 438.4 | 1.34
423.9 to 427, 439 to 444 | 1.18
